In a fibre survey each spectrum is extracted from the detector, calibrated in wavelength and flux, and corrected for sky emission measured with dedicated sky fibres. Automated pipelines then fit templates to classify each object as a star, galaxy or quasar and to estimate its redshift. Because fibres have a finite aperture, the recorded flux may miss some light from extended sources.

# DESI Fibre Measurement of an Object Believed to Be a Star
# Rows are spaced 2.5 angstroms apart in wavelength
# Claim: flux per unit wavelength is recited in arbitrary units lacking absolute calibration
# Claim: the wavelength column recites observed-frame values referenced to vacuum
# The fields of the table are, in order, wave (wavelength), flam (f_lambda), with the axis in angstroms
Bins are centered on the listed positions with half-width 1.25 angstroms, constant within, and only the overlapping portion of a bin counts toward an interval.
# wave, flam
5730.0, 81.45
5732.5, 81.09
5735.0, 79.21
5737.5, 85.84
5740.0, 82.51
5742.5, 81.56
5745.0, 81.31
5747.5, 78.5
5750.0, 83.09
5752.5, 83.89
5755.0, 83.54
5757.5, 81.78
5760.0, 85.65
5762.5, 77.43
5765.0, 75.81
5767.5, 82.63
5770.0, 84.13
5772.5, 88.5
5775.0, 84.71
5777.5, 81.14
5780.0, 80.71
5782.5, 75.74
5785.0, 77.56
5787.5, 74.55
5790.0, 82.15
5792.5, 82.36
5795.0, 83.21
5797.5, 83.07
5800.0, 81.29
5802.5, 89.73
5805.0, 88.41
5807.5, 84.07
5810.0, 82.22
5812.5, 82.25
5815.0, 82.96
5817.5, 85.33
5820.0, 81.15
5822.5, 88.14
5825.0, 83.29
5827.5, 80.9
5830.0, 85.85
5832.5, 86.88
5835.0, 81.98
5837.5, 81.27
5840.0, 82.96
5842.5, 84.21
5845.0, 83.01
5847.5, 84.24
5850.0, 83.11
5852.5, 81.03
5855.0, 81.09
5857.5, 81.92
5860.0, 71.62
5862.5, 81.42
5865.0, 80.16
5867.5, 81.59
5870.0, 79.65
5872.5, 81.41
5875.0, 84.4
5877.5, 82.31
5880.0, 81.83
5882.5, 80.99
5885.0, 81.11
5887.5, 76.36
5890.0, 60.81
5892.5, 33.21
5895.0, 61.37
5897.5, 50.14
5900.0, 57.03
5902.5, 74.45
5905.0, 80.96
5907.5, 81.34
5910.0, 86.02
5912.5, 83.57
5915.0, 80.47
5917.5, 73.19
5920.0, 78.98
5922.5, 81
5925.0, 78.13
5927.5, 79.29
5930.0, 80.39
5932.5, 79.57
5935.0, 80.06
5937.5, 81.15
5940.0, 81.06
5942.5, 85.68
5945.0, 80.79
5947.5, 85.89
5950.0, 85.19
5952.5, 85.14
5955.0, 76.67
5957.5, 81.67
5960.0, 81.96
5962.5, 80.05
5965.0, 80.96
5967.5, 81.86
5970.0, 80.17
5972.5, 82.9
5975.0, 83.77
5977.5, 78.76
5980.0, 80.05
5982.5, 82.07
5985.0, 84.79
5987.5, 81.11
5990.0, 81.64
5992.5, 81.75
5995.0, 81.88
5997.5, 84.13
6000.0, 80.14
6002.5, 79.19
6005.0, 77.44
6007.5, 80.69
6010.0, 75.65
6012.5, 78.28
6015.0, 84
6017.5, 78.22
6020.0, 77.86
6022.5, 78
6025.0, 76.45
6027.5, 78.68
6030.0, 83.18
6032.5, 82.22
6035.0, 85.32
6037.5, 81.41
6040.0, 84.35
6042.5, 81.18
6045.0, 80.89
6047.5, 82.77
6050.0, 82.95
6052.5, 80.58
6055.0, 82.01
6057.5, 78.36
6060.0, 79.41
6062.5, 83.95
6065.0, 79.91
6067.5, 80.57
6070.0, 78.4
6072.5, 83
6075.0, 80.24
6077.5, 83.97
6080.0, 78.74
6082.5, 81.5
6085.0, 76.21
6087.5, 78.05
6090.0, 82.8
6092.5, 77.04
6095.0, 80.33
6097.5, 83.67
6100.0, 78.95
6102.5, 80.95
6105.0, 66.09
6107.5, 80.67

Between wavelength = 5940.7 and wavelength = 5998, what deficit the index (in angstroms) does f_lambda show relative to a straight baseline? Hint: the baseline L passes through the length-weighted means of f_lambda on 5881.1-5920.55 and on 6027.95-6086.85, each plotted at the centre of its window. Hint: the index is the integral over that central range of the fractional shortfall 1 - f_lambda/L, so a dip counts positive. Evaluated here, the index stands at -4.9 angstroms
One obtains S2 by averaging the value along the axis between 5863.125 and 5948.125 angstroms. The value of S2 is 76.6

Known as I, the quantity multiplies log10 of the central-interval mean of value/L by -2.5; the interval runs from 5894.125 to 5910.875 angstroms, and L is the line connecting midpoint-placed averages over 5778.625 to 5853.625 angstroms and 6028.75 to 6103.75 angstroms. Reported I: 0.174 mag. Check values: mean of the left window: 82.8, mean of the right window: 81.1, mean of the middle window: 70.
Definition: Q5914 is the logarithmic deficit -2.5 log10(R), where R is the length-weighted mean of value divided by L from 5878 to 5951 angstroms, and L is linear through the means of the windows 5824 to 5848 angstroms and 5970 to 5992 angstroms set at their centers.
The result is 0.09 mag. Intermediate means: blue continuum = 83.4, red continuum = 81.8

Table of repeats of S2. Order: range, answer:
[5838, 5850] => 83.4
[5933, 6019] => 81.3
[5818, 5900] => 77.9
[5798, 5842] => 84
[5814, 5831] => 83.9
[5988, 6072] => 80.7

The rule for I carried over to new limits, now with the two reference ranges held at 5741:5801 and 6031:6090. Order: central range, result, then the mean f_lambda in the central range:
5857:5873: 0.025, 79.5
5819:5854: -0.027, 83.4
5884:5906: 0.268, 63.5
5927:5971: -0.004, 81.6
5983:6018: 0.007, 80.7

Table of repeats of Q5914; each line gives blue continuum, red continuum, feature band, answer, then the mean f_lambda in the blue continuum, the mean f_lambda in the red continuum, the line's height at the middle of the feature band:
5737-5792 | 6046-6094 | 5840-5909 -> 0.07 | 81.4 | 80.6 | 81.1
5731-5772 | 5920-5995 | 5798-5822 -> -0.03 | 81.9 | 81.5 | 81.8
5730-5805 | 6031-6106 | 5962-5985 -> -0.01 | 81.9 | 80.6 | 81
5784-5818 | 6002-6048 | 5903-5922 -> 0.02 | 82.8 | 80.3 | 81.5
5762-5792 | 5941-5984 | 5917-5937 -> 0.03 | 80.5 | 82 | 81.7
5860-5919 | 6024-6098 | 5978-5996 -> -0.05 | 74.5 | 80.9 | 78.1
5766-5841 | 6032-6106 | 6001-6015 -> 0.03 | 82.9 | 80.6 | 81.1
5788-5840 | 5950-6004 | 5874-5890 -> 0.04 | 83.7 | 81.5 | 82.8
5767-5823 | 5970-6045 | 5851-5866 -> 0.04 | 82.8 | 80.9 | 82.2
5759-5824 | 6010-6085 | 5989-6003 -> -0.01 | 82.5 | 80.7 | 81.1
